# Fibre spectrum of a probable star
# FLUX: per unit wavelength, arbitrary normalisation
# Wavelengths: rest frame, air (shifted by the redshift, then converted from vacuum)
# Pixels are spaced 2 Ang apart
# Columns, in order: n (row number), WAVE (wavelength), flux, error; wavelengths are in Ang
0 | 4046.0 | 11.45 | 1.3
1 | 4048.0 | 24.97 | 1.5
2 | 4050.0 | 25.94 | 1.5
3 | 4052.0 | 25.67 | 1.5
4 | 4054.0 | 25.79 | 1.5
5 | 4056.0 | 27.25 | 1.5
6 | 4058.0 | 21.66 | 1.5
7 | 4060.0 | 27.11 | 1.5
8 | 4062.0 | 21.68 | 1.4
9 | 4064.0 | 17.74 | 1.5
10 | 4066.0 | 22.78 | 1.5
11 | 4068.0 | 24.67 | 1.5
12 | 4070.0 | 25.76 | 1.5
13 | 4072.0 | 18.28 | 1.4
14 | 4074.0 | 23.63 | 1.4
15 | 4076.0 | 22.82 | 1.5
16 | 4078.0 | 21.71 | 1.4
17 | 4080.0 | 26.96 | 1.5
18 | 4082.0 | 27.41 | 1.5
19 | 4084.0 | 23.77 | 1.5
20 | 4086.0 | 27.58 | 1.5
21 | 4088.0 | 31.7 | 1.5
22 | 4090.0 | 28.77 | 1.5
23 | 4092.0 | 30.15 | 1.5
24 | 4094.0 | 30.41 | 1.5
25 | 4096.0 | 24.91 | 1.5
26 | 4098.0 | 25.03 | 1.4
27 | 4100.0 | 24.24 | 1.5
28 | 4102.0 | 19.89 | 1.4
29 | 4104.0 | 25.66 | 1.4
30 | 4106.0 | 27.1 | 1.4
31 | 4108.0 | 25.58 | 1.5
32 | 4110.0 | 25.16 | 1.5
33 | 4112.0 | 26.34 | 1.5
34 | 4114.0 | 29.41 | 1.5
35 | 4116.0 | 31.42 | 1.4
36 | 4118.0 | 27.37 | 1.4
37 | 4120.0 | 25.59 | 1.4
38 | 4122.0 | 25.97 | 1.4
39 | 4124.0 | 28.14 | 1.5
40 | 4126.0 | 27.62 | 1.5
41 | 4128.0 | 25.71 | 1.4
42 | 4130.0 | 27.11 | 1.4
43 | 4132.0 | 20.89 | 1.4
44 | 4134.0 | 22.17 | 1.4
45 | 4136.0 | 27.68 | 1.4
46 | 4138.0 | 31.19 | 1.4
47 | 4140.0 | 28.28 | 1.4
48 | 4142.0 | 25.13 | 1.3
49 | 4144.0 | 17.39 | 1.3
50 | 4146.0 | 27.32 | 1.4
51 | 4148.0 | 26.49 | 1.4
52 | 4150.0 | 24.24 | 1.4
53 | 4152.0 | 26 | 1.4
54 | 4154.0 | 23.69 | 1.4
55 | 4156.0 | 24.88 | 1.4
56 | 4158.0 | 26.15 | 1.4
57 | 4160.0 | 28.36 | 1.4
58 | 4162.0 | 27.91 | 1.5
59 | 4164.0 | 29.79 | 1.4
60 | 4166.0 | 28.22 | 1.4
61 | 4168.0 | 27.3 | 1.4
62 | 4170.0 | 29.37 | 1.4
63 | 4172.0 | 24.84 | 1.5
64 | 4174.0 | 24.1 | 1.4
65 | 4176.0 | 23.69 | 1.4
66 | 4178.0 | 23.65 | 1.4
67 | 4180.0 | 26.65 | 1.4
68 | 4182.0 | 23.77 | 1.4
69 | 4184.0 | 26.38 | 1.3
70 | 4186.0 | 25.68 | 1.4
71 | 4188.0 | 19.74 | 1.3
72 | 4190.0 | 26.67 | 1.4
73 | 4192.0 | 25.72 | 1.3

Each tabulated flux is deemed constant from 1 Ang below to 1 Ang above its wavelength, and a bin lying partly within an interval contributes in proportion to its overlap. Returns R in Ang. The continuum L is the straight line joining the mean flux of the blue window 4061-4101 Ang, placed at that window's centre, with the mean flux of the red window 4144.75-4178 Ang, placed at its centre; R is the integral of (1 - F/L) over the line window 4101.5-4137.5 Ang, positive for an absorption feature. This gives -0.85 Ang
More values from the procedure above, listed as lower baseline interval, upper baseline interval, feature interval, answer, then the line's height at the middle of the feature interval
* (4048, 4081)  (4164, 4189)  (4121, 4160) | -1.2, 24.9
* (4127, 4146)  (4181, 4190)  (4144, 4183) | -2.0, 24.6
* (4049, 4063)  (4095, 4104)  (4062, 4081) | 1.5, 24.6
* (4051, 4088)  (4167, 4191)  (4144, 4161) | -0.3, 24.9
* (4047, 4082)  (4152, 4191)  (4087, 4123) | -3.4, 24.6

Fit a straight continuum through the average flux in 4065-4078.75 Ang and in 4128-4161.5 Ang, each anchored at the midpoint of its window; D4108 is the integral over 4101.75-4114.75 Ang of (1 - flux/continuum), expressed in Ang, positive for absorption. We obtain -0.91 Ang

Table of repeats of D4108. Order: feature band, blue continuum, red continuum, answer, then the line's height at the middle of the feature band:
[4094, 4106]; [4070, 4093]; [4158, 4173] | 0.7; 26.2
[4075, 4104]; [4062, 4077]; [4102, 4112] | -2.7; 23.9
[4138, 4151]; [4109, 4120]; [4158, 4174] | 1.1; 27.7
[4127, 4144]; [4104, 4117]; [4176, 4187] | 0.7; 26.6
